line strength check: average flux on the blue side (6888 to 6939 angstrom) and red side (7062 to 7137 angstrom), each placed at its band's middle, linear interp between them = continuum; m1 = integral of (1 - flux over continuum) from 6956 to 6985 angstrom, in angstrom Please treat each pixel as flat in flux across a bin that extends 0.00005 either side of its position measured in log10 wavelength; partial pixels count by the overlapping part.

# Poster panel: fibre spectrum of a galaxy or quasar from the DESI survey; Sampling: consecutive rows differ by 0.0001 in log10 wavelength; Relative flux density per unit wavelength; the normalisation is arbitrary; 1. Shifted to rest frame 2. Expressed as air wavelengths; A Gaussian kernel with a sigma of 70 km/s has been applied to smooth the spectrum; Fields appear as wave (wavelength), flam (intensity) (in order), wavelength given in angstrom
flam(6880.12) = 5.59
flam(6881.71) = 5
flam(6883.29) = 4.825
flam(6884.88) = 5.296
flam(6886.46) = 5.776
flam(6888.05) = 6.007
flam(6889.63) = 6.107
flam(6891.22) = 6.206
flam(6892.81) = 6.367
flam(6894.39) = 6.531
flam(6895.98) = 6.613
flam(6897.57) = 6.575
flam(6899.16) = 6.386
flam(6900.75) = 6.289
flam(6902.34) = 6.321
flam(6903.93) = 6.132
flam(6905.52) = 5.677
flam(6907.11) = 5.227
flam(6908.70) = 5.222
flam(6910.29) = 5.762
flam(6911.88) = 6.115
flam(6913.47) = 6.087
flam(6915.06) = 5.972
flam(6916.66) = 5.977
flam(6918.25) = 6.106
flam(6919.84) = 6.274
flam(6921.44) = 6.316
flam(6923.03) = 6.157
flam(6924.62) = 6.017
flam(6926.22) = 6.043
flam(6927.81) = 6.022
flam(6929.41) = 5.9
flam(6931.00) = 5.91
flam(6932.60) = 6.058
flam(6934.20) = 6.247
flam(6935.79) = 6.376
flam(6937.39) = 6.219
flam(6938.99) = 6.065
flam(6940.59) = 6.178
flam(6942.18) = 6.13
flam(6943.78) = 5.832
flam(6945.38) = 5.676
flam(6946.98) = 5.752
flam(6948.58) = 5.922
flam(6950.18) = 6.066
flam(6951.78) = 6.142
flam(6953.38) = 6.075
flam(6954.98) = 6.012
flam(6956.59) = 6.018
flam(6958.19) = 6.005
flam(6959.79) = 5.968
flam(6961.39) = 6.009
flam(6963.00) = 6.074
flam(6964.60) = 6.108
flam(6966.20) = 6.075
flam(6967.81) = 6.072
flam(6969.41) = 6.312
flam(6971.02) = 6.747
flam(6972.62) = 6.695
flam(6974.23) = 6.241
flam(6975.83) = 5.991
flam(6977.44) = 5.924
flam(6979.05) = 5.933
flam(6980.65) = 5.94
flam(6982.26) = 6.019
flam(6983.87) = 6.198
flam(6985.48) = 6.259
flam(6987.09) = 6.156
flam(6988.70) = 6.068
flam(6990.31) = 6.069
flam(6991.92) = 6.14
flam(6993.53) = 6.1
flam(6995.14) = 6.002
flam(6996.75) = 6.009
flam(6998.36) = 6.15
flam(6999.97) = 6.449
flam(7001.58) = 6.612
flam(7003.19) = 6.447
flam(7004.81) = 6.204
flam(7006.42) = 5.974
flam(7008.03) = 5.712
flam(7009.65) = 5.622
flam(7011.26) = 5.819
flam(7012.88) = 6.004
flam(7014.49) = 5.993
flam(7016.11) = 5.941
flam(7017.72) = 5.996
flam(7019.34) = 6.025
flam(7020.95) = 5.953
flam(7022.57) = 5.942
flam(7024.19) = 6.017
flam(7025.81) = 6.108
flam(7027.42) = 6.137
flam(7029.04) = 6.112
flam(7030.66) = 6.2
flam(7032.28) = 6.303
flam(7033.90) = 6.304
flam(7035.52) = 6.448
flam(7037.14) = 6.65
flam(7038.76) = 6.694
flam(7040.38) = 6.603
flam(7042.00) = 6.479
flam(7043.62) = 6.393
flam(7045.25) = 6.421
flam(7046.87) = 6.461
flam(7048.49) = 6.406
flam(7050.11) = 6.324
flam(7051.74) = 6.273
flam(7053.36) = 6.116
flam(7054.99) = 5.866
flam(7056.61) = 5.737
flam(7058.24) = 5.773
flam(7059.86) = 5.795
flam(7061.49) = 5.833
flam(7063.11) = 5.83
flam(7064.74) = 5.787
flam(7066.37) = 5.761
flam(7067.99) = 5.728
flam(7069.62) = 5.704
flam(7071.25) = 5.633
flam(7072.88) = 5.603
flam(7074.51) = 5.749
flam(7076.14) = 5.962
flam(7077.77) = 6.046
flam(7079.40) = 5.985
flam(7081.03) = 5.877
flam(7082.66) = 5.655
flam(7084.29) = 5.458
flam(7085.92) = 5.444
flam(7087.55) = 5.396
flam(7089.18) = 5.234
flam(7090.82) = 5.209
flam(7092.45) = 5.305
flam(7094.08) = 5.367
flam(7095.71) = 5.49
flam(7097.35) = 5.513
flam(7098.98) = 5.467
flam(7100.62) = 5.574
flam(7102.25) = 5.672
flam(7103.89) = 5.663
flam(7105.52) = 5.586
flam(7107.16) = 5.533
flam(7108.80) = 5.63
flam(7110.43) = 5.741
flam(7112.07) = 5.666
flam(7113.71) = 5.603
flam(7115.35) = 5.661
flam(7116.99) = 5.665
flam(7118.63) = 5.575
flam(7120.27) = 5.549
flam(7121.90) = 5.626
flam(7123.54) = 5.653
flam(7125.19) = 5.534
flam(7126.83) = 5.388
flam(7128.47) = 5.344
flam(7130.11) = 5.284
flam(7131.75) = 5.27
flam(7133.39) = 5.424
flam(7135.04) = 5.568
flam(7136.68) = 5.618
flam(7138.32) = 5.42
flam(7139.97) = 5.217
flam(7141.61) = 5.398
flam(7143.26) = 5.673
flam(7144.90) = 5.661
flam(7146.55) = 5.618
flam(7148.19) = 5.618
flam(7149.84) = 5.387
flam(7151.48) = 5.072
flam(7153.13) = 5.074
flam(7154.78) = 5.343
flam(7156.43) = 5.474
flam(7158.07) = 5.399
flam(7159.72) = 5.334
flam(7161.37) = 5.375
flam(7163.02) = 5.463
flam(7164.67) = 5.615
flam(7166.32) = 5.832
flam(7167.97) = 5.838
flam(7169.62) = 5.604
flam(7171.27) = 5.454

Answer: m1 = -0.92 angstrom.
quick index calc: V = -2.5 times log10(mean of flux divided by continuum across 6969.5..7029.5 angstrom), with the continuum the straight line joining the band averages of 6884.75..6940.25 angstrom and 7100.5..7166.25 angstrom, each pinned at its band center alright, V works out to -0.05 mag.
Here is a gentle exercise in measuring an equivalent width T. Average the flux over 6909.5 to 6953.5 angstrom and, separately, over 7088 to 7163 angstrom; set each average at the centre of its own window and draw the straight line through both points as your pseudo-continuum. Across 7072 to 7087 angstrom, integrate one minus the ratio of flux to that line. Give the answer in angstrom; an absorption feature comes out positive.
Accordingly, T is -0.4 angstrom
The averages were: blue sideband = 6.05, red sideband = 5.48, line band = 5.75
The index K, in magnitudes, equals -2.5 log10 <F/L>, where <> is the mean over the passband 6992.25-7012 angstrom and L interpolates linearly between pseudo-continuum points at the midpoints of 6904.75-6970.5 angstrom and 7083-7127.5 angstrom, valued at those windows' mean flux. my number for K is -0.05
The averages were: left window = 6.01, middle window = 6.1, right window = 5.53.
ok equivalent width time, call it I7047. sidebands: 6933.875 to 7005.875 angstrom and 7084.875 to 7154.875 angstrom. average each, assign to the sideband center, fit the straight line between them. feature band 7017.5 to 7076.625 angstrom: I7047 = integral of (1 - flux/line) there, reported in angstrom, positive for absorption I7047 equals -3.0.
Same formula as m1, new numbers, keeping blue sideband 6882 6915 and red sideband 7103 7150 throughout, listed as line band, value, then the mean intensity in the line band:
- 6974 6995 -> -1.0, 6.07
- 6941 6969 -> -0.7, 6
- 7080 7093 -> 0.4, 5.46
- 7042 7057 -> -1.5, 6.25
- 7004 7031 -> -1.1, 5.98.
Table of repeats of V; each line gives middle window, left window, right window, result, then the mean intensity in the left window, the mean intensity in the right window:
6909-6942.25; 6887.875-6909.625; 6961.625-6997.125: 0.008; 6.12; 6.14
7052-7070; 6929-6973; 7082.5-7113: -0.034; 6.09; 5.5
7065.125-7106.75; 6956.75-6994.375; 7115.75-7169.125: 0.019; 6.13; 5.48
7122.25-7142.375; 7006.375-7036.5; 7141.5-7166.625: 0.023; 6.04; 5.45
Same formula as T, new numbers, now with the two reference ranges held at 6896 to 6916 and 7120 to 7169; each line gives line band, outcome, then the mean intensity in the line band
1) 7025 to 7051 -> -3.1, 6.38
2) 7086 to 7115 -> 0.3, 5.51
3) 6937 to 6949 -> -0.1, 5.97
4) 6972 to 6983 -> -0.5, 6.1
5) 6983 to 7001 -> -1.1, 6.15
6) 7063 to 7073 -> -0.1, 5.72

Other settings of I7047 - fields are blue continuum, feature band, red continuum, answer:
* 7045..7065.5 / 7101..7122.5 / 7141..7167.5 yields 0.3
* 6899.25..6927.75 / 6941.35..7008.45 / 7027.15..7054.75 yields 0.7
